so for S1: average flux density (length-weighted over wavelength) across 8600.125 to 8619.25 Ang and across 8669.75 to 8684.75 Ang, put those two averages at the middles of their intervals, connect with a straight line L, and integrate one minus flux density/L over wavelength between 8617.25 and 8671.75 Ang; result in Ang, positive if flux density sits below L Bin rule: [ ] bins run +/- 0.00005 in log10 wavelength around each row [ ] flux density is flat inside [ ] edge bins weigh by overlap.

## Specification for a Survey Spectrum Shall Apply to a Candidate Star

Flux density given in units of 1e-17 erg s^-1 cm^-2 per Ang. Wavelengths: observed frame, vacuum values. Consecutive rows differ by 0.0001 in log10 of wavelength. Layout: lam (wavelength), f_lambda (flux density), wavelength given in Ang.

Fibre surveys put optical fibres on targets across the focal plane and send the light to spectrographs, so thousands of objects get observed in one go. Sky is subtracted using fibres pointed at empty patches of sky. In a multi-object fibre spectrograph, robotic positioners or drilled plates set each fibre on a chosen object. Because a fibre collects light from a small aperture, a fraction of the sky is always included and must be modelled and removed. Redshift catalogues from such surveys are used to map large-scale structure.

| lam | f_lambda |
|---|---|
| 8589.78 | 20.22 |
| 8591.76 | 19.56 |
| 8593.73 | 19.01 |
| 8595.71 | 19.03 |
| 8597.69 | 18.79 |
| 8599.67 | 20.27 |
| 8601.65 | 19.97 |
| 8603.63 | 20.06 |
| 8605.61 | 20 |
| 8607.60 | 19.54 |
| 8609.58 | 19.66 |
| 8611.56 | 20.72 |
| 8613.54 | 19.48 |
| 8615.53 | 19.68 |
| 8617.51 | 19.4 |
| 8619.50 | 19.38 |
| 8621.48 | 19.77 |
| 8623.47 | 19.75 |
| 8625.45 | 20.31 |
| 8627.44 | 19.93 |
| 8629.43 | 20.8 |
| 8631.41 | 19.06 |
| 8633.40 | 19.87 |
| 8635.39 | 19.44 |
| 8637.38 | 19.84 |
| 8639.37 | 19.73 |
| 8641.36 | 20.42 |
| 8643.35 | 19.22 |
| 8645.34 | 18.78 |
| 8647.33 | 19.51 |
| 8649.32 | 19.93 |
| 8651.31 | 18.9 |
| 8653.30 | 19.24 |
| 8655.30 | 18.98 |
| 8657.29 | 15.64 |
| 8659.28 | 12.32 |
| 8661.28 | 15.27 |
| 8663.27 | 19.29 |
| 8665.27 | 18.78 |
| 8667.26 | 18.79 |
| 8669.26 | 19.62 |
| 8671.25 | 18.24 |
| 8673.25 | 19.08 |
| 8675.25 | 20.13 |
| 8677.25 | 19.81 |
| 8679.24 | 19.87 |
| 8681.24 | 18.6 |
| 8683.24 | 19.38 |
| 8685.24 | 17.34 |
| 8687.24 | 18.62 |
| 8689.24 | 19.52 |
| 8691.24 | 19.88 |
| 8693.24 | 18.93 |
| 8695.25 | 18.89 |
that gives 1.67 Ang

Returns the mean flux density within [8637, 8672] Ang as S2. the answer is 18.5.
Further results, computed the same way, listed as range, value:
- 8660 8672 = 18.2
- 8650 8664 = 17.1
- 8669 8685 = 19.2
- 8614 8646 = 19.7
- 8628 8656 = 19.6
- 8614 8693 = 19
